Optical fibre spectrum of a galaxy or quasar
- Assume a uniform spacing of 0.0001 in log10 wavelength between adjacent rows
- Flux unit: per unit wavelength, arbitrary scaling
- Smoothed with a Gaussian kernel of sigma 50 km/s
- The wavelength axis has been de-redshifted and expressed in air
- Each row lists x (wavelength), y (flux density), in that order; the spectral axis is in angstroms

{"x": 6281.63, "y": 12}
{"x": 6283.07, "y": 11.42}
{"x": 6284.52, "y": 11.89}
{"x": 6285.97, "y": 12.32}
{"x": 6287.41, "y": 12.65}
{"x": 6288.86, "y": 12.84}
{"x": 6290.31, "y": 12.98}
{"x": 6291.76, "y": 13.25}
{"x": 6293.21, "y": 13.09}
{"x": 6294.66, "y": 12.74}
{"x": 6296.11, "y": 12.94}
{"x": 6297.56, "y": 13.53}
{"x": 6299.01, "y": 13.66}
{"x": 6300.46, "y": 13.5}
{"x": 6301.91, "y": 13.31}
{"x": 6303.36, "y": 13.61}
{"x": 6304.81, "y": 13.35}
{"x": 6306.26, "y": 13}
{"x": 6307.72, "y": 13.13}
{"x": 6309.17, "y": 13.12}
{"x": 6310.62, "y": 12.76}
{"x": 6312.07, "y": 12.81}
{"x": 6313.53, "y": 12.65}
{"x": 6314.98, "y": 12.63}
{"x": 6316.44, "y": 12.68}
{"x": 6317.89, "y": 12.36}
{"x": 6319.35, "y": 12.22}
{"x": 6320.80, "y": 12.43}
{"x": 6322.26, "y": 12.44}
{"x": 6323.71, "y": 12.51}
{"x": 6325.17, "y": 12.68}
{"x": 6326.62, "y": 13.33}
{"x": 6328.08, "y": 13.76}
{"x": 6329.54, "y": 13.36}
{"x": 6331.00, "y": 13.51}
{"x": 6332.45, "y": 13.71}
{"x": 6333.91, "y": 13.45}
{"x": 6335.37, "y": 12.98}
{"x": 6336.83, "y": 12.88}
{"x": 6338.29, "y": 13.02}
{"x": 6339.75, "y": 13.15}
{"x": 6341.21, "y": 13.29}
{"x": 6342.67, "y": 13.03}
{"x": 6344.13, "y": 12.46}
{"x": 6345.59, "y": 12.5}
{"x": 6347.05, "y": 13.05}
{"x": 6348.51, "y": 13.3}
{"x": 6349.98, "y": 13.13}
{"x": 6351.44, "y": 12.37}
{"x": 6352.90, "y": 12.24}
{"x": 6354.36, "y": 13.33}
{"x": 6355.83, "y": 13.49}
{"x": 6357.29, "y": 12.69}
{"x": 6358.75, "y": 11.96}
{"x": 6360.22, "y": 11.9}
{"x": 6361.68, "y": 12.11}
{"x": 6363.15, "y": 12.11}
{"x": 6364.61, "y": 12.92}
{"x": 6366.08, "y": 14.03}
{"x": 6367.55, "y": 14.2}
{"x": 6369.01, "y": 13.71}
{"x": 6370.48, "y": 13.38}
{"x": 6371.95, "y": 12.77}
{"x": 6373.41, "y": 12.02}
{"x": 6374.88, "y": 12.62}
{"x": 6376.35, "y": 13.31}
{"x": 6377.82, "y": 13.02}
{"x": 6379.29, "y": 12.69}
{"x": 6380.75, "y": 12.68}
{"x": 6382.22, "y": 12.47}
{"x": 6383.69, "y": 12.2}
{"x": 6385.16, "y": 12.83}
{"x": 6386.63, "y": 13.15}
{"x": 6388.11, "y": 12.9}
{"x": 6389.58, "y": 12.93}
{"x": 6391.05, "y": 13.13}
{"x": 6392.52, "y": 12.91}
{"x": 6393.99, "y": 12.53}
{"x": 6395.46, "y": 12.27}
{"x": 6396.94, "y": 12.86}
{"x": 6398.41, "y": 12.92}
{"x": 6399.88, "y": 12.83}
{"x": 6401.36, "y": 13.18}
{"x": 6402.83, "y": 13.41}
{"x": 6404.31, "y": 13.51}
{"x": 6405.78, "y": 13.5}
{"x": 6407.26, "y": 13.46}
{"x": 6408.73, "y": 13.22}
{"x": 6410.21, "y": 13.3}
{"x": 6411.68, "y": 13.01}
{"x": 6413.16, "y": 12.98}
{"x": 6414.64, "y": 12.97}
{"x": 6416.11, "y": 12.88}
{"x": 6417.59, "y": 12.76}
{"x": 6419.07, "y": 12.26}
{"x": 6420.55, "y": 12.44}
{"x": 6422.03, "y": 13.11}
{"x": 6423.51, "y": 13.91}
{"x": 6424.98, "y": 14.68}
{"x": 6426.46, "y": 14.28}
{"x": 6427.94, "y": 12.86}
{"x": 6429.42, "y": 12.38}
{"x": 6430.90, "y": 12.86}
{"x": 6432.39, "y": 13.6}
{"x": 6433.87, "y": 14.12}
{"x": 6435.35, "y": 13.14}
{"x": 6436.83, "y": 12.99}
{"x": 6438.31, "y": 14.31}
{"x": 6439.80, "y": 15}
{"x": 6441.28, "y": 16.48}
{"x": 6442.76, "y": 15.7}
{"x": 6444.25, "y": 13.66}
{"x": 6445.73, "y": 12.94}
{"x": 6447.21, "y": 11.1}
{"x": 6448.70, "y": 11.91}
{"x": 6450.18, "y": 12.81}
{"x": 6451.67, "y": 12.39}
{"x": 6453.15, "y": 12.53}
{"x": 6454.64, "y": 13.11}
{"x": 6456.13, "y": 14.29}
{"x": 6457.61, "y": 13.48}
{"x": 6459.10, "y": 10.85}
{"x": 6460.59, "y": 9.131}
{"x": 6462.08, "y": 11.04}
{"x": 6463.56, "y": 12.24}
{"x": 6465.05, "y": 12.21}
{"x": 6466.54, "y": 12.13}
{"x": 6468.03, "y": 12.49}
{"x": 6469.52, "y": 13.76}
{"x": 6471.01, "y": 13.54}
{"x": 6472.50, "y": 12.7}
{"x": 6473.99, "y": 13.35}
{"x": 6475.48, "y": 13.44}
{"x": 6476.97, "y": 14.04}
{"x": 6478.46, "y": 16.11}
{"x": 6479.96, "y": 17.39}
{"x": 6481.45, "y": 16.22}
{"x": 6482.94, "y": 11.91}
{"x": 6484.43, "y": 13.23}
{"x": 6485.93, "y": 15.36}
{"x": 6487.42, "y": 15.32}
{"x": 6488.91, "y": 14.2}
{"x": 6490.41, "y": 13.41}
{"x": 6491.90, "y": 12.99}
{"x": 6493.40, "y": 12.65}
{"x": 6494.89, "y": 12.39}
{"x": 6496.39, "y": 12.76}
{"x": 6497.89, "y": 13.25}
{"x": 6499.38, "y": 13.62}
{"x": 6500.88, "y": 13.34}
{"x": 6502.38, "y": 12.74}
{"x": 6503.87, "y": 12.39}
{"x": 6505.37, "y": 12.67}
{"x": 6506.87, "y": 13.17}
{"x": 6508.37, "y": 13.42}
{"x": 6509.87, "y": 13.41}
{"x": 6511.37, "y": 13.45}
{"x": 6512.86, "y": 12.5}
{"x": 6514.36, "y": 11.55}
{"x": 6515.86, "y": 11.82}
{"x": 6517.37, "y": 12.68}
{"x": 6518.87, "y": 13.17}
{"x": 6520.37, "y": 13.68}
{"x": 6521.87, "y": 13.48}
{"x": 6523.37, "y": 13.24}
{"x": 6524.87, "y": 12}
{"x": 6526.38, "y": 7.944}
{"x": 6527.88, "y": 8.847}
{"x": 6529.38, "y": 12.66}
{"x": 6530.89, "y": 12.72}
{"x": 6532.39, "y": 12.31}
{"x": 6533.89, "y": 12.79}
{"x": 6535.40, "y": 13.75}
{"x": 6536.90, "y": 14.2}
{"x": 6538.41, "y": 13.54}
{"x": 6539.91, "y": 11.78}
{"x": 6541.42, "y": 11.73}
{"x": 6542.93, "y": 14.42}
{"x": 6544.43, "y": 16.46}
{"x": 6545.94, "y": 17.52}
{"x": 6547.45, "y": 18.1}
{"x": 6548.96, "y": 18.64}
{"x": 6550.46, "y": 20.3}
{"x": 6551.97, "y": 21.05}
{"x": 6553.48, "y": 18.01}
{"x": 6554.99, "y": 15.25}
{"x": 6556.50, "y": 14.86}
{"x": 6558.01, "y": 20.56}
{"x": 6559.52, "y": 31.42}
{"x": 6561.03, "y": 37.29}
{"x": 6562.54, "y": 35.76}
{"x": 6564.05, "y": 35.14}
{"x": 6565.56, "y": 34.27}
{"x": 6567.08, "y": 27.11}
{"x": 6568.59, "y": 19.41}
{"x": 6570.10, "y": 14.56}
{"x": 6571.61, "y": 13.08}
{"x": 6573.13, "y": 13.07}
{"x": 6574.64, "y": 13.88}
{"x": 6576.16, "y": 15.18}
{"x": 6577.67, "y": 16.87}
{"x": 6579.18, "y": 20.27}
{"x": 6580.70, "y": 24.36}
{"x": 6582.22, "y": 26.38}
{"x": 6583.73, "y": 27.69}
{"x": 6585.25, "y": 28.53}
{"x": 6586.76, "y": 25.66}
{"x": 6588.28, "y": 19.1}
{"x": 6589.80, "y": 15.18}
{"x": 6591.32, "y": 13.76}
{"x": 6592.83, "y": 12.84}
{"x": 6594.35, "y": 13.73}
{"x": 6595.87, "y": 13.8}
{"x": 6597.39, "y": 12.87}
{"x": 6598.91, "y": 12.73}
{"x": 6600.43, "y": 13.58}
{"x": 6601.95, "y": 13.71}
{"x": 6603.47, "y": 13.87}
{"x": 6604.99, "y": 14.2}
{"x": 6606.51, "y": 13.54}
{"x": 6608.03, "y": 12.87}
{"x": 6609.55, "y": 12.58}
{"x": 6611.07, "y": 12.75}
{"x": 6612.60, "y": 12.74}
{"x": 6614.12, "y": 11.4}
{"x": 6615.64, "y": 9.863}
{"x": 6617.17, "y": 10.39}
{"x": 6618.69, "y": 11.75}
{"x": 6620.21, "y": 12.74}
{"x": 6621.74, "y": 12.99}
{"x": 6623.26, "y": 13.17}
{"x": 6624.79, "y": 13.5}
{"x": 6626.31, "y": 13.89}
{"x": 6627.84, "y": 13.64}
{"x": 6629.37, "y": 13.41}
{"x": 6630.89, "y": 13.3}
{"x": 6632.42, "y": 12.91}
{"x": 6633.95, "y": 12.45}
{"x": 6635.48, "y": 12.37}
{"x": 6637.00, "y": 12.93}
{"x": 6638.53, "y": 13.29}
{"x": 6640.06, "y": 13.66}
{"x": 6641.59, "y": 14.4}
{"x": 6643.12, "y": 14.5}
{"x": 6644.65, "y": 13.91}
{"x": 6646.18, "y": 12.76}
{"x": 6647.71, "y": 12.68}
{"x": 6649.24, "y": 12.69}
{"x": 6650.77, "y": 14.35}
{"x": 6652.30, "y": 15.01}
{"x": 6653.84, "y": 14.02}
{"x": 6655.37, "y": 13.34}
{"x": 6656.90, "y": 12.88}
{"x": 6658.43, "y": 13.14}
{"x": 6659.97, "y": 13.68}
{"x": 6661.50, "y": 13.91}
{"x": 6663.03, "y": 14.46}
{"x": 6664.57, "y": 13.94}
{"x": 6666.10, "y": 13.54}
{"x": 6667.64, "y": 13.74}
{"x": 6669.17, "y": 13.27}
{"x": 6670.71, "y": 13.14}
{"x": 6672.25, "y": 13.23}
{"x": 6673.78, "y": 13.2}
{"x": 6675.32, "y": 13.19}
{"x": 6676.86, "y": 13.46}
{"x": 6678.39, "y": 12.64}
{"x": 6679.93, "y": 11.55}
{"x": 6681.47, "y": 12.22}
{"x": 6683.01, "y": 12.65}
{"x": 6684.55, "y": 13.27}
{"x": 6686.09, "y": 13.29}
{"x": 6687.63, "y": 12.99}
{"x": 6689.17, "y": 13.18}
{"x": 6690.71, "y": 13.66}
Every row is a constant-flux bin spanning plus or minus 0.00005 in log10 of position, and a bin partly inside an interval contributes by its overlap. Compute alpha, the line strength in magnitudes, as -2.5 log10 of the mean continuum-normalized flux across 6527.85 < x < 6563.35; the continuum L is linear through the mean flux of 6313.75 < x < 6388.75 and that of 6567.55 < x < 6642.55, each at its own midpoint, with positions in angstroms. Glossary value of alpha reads -0.22 mag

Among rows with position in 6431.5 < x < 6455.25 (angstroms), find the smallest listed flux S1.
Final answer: 11.1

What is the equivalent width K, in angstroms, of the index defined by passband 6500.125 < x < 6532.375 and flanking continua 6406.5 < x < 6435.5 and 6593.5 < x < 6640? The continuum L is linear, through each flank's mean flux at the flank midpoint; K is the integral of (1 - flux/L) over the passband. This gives 1.6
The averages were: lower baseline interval 13.2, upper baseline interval 12.9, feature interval 12.4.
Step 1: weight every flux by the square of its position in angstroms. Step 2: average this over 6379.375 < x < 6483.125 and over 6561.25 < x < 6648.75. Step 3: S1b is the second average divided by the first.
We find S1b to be 1.3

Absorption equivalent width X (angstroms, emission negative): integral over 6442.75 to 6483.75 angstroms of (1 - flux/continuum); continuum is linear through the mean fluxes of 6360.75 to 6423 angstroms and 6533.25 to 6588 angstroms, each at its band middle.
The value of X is 7.8 angstroms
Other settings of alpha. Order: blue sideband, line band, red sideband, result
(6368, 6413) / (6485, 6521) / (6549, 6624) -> 0.20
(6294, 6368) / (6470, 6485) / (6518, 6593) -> 0.16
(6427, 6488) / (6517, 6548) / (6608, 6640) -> -0.01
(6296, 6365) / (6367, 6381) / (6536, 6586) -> 0.11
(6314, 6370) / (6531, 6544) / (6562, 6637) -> 0.19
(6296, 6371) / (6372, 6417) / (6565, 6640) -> 0.05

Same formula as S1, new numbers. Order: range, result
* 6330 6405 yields 11.9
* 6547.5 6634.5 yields 9.863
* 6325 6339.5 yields 12.68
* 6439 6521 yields 9.131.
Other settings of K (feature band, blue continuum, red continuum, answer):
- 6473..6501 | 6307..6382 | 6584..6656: -1.01 angstroms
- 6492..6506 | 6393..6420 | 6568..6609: 1.92 angstroms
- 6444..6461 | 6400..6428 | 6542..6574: 3.41 angstroms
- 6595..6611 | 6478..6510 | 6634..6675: 0.27 angstroms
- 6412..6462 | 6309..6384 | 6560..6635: 4.43 angstroms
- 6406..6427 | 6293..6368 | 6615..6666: -0.31 angstroms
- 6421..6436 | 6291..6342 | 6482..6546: -0.52 angstroms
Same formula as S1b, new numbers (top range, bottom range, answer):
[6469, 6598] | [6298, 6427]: 1.32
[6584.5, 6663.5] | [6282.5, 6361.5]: 1.18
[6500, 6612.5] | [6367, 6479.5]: 1.32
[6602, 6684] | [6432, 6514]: 1.04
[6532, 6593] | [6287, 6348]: 1.64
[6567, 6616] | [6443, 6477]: 1.35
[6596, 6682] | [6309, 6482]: 1.08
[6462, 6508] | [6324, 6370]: 1.08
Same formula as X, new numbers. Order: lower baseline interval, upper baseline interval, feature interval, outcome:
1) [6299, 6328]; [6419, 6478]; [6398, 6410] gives -0.21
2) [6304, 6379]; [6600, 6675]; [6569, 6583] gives -4.72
